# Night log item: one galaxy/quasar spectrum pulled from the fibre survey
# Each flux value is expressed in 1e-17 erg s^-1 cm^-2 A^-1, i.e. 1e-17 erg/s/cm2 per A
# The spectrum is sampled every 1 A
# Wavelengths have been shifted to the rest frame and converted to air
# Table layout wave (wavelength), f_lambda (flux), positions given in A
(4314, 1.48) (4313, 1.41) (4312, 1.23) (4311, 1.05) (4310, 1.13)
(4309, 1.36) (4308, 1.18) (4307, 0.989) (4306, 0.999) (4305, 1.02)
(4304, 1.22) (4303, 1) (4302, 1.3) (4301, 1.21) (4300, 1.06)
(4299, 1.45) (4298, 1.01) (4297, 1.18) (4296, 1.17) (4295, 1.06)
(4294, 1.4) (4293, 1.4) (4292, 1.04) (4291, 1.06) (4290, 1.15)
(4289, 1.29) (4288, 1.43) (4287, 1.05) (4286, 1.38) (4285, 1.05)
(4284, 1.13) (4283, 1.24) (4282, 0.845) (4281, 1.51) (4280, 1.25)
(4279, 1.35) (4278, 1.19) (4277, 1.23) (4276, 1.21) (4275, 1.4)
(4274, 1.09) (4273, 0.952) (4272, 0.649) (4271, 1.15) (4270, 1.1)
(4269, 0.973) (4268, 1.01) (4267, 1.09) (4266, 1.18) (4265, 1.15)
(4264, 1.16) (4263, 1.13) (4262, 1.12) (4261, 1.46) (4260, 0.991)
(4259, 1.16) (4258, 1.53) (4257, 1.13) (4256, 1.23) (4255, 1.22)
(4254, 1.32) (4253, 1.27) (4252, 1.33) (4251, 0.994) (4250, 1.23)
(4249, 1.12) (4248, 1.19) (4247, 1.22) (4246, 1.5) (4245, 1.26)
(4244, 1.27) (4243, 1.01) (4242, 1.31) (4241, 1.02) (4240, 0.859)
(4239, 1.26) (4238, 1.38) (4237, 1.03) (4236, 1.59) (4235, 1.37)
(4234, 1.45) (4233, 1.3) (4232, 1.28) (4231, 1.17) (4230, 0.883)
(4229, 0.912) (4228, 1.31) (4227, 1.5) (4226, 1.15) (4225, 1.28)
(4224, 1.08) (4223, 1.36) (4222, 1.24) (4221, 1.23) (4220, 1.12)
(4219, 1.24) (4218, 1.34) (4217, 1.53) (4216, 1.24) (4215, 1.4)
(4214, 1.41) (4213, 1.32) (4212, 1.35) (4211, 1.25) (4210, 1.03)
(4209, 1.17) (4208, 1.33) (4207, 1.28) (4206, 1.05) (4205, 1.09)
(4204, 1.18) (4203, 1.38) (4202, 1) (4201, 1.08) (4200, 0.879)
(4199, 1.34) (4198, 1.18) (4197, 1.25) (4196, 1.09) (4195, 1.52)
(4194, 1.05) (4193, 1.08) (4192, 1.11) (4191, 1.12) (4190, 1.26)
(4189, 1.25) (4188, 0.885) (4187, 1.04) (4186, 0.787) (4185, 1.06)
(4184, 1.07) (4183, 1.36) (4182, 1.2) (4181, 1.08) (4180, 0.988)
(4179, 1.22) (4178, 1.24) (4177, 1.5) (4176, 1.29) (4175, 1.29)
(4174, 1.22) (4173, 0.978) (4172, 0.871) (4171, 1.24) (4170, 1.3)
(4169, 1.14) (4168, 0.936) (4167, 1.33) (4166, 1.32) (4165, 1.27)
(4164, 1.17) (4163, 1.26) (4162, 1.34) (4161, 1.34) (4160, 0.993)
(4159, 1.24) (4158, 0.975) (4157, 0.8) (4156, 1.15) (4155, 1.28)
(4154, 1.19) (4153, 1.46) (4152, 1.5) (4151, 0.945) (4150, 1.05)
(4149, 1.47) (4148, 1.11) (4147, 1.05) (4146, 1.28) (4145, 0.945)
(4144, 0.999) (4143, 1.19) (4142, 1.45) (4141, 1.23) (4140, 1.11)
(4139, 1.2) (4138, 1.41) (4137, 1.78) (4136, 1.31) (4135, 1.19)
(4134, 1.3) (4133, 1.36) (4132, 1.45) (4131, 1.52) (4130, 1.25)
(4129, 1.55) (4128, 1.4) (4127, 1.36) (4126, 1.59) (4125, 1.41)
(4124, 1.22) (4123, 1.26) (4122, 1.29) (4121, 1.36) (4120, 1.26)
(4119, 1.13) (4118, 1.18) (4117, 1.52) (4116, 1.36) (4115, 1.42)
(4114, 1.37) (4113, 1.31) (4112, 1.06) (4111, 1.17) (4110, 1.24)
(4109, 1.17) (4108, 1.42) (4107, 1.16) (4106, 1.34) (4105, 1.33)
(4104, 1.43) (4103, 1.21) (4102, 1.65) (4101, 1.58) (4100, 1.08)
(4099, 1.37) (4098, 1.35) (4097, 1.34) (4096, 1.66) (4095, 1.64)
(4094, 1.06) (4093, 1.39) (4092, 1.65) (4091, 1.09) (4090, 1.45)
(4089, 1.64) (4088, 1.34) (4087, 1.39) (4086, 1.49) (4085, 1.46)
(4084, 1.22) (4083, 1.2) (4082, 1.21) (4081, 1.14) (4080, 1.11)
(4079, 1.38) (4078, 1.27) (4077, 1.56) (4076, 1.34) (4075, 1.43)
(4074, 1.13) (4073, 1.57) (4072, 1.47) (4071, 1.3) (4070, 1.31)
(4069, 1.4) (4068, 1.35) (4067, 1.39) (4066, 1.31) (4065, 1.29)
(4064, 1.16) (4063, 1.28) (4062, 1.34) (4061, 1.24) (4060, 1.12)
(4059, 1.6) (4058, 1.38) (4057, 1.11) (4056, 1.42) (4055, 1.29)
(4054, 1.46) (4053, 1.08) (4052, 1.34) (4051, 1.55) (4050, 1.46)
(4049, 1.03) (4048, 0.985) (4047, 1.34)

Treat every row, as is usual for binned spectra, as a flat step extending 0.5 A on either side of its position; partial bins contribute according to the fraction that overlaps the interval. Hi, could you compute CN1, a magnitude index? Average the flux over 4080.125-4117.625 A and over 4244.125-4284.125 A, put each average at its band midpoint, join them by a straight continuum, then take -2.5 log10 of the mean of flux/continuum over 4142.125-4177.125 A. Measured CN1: 0.09 mag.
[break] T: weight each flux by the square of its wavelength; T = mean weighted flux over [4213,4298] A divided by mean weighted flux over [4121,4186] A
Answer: 1.03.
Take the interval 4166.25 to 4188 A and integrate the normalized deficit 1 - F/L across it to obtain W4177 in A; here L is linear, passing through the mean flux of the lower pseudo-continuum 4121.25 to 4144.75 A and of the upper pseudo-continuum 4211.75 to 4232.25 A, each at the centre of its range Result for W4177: 2.52 A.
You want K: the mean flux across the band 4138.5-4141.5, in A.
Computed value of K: 1.18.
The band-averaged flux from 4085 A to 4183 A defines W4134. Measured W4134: 1.28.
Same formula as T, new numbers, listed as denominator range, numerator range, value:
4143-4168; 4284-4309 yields 1.06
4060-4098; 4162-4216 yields 0.92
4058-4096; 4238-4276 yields 0.94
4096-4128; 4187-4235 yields 0.96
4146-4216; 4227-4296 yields 1.05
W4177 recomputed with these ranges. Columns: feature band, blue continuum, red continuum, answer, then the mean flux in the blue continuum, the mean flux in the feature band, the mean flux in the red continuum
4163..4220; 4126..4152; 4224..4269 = 2.7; 1.29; 1.19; 1.21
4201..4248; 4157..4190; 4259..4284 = -3.5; 1.16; 1.24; 1.14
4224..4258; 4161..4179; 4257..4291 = -1.2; 1.22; 1.23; 1.17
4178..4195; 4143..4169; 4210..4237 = 1.5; 1.18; 1.11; 1.27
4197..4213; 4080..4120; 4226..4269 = 0.8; 1.34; 1.18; 1.21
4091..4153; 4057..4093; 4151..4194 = -3.0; 1.34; 1.32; 1.17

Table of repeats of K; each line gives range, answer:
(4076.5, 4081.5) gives 1.29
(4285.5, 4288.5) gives 1.29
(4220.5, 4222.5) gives 1.23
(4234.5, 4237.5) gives 1.33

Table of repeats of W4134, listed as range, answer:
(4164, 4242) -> 1.2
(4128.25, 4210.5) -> 1.2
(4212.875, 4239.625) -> 1.27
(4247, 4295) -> 1.18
